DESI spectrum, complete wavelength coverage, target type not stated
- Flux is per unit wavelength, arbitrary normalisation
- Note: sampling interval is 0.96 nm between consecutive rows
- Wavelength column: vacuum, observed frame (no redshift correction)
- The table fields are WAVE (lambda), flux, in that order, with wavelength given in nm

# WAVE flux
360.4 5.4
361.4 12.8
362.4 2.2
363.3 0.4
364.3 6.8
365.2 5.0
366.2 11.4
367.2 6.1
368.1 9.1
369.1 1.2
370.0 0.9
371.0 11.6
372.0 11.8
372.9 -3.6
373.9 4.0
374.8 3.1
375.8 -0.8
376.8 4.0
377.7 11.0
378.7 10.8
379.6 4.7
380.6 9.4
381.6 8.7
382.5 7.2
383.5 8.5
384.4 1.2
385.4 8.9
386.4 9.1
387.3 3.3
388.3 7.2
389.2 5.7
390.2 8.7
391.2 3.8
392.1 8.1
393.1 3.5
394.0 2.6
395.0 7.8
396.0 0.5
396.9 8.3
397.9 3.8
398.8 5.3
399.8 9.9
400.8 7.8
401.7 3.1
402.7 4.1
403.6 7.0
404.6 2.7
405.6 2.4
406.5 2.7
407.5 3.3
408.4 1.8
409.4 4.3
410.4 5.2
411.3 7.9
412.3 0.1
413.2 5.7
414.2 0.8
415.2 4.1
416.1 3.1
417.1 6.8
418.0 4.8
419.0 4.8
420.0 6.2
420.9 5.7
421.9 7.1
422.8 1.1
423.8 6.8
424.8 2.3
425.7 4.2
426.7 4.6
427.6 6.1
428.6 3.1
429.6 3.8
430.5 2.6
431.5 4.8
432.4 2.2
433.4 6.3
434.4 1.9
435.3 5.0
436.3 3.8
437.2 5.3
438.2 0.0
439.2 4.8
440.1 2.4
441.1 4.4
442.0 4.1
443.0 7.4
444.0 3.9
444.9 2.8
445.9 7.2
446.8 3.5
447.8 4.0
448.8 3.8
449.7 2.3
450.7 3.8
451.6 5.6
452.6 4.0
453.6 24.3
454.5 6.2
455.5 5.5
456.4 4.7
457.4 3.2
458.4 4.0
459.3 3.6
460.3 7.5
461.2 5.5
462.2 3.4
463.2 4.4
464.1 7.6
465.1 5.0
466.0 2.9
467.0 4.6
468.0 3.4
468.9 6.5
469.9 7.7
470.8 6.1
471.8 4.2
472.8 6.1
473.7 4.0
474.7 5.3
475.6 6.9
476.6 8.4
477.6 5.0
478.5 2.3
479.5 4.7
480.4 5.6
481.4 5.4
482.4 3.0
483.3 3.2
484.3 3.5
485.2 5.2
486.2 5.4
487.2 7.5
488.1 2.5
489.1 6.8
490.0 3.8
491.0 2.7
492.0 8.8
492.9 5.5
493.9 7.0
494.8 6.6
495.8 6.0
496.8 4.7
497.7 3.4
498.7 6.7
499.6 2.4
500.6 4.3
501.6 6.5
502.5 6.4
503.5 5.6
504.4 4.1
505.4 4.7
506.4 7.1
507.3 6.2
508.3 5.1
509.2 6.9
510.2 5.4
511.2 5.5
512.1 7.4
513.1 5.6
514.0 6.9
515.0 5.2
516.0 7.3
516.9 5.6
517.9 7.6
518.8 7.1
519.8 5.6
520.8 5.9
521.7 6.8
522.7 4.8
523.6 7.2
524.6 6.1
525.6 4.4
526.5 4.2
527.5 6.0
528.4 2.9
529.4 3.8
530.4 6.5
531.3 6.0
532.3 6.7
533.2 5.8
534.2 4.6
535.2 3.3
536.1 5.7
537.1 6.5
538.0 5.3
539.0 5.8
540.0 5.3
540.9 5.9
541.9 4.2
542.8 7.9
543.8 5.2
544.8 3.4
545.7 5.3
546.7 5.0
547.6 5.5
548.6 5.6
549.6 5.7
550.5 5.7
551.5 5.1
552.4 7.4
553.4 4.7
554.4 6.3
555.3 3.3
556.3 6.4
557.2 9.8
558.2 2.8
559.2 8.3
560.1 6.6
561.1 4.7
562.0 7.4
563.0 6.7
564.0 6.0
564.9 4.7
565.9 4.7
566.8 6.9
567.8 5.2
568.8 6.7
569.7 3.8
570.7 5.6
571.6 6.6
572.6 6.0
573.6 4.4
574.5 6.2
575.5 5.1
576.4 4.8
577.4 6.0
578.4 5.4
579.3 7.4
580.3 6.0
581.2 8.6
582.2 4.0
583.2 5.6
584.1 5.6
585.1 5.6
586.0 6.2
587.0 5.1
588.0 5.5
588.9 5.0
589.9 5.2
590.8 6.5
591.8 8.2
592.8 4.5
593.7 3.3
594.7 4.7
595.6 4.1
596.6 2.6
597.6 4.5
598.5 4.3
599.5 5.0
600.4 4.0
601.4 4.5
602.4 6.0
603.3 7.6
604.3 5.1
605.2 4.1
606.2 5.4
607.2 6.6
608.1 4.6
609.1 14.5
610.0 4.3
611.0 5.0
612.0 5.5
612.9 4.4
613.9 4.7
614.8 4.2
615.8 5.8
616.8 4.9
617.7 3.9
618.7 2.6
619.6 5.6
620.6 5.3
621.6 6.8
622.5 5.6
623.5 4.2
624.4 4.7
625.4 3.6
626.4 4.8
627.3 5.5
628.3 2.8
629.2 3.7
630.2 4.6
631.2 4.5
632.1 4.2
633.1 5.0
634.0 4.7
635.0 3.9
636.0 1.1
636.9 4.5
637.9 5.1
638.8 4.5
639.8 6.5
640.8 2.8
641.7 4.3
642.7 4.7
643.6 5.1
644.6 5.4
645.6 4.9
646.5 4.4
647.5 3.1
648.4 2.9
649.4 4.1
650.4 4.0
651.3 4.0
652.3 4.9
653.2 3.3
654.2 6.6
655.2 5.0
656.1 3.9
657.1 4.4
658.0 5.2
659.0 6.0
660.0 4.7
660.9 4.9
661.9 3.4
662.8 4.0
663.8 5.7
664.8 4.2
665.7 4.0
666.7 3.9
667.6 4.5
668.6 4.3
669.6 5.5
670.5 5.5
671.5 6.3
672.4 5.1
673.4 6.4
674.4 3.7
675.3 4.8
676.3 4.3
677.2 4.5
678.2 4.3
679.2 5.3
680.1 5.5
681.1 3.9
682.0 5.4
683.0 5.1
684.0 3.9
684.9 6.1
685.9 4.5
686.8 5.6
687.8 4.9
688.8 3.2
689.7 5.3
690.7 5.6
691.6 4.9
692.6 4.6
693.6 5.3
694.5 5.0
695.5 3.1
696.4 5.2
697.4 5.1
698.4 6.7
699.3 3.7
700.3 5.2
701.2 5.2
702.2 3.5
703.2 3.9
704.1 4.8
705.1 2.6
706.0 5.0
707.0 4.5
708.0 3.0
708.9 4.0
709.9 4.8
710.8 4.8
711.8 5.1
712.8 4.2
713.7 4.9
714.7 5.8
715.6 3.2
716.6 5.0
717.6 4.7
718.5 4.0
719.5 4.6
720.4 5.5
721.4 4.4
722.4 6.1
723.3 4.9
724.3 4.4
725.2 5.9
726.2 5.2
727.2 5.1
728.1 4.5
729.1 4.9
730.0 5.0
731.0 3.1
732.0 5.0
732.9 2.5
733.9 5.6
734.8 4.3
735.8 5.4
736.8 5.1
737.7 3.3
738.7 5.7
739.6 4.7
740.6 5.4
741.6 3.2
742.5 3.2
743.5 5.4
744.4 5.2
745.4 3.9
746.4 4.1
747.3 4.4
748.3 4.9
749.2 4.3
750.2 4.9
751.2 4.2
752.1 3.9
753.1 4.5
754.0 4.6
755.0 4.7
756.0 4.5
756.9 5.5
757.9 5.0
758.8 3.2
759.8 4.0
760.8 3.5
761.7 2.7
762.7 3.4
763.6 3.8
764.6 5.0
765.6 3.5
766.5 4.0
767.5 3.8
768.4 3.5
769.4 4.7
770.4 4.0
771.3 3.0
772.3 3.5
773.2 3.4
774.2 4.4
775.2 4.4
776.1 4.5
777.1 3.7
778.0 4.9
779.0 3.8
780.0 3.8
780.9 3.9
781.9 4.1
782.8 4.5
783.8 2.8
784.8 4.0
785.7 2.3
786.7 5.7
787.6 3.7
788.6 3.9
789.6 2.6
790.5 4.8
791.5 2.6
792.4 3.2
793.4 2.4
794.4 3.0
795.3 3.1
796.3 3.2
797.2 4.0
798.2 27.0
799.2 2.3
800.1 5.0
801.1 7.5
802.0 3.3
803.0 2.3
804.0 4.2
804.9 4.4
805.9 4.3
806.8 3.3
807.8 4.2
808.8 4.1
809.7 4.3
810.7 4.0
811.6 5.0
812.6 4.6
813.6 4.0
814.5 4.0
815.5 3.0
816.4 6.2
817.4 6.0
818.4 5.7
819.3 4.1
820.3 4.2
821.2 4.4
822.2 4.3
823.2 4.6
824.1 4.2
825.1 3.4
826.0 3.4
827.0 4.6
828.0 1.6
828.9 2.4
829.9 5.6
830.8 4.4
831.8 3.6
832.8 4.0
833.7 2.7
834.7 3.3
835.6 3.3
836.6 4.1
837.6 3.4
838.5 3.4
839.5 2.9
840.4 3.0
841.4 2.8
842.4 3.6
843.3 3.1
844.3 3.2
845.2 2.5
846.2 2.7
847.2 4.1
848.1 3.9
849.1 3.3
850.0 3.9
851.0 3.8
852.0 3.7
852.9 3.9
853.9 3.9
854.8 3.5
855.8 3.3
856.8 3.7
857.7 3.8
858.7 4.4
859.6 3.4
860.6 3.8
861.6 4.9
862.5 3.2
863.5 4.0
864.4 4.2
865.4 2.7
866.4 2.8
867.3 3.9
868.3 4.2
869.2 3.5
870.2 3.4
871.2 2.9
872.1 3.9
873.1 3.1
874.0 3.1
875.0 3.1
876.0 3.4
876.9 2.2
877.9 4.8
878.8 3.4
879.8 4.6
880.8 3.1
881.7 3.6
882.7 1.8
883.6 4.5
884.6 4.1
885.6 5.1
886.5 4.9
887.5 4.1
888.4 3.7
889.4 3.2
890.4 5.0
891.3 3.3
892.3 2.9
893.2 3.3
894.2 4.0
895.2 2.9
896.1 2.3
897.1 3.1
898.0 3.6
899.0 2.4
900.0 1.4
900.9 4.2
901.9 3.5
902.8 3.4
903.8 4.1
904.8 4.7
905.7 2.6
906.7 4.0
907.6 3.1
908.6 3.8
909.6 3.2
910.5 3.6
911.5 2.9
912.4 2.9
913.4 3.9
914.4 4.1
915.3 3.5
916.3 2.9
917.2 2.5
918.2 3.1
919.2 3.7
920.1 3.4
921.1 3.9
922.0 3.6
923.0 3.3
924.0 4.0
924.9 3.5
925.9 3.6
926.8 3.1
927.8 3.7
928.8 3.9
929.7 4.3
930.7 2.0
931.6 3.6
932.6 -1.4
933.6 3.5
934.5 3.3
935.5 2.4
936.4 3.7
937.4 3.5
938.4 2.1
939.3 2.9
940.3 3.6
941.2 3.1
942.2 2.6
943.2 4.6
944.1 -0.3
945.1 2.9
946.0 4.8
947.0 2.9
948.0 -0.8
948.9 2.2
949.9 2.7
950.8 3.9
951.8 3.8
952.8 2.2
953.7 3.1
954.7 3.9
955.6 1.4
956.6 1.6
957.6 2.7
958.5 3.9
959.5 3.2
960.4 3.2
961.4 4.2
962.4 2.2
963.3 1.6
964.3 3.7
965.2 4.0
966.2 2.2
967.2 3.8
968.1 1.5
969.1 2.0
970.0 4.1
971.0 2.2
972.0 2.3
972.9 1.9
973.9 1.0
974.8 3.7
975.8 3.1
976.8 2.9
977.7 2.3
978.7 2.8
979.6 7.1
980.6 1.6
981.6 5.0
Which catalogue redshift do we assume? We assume 0.216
